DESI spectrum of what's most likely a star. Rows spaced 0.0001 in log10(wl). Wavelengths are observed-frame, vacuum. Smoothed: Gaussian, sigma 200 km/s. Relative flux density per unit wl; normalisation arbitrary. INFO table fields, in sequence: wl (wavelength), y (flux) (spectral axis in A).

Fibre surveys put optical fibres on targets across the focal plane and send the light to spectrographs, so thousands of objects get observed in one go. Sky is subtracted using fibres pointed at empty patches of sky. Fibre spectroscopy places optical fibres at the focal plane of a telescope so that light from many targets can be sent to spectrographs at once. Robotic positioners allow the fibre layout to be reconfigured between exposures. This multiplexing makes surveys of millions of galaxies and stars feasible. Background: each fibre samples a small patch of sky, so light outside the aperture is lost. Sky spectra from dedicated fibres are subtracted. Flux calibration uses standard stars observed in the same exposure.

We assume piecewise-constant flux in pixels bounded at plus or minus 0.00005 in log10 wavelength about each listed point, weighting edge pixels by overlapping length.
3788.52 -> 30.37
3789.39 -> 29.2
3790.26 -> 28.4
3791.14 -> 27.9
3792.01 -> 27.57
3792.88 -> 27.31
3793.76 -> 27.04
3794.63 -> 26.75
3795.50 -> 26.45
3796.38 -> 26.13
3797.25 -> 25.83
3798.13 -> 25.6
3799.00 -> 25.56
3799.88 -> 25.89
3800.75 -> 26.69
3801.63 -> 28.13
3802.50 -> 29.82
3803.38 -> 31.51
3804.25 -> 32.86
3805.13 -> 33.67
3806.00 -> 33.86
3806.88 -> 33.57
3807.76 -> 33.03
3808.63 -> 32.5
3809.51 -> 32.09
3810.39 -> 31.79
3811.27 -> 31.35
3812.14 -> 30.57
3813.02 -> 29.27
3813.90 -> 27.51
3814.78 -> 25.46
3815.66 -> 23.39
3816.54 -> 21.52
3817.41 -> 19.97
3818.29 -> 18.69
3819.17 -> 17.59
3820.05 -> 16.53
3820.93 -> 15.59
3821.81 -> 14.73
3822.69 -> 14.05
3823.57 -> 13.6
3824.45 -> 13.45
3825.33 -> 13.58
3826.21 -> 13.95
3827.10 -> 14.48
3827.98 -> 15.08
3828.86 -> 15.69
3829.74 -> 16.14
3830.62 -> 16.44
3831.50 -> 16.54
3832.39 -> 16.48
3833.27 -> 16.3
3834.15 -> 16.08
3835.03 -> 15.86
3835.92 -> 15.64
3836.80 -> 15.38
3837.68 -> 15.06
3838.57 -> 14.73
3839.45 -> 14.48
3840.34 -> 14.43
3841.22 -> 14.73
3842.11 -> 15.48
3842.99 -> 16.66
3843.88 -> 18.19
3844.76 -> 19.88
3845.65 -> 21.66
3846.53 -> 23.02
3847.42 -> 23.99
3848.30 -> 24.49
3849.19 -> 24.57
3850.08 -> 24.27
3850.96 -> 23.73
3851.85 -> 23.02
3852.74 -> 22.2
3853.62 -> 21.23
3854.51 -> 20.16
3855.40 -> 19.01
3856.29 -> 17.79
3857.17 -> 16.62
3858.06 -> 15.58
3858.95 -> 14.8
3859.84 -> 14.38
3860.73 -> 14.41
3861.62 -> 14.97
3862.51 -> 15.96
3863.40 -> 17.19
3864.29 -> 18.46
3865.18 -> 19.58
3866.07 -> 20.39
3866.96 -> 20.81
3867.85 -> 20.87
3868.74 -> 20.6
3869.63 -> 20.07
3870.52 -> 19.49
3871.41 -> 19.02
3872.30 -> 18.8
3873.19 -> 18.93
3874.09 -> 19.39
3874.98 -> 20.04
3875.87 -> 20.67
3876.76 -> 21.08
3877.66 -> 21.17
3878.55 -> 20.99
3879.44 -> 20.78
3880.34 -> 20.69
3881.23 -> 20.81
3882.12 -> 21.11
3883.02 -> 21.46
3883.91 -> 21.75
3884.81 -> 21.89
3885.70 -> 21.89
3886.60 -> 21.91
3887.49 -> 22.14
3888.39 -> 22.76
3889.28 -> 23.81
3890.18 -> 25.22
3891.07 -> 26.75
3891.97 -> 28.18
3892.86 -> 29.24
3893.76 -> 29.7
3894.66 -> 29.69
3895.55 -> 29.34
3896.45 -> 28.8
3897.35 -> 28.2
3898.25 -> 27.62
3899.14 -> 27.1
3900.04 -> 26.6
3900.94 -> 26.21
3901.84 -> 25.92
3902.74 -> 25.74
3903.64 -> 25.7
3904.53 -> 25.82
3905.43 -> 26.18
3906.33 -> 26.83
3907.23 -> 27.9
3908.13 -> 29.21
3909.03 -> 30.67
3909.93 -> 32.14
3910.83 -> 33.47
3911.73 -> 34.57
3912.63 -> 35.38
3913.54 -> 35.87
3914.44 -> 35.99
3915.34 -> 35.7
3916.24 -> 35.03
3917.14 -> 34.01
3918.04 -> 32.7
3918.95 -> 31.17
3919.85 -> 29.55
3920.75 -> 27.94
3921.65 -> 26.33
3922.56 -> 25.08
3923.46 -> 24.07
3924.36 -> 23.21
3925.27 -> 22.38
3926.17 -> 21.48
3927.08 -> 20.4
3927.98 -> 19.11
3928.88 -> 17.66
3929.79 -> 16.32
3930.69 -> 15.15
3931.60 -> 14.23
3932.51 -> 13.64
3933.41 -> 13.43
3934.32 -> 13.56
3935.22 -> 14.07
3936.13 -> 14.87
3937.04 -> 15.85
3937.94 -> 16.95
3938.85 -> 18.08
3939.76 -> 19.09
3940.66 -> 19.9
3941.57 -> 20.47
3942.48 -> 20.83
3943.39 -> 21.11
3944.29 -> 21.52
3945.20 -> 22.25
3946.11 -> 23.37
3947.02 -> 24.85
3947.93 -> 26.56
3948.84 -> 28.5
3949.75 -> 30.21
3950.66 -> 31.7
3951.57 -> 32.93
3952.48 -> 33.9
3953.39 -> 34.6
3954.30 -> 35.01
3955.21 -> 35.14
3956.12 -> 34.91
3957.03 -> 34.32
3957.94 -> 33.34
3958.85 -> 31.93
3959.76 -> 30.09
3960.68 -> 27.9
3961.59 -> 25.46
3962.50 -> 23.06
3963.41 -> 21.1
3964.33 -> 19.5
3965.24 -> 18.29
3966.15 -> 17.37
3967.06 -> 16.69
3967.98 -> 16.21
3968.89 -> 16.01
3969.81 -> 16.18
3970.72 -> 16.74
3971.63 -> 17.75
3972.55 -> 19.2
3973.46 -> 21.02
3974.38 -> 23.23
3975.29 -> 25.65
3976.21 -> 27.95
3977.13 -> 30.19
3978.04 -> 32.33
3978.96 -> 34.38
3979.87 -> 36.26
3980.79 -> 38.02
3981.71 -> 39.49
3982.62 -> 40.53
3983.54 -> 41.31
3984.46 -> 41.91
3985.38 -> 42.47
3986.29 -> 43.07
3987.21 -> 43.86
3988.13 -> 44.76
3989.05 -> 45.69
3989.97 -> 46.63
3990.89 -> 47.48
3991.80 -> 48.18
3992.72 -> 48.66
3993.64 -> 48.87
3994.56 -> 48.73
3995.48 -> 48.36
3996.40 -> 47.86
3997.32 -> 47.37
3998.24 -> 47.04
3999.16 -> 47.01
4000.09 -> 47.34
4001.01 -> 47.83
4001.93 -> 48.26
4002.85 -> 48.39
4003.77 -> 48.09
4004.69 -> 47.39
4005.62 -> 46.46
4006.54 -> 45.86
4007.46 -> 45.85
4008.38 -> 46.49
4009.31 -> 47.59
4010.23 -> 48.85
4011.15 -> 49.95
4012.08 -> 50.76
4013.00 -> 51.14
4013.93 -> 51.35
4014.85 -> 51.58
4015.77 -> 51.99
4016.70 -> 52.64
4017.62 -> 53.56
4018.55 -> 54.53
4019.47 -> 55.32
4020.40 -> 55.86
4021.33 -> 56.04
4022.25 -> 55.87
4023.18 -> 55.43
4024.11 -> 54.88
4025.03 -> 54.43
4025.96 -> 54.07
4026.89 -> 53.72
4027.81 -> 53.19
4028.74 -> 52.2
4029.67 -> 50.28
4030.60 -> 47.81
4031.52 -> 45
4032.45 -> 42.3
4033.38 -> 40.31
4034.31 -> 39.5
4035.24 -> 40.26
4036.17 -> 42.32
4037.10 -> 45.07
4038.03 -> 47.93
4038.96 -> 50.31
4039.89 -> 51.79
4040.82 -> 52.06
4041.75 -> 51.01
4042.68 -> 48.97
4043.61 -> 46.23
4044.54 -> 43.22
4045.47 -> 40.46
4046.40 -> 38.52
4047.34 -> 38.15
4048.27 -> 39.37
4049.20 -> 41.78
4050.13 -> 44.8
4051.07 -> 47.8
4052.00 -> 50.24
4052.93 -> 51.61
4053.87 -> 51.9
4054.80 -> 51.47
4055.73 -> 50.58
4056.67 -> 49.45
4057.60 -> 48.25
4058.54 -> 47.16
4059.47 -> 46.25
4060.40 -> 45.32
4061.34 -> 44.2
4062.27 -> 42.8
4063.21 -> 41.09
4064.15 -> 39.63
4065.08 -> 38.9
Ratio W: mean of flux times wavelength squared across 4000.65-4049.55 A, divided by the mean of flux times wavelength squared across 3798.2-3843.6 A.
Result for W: 2.5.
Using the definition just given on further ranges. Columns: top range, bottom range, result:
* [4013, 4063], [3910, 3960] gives 1.98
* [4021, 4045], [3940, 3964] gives 1.84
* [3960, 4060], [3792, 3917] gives 2.01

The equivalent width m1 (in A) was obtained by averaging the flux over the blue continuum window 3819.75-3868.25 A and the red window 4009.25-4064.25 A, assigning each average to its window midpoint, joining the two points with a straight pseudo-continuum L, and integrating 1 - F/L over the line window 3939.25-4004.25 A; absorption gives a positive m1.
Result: 9.4 A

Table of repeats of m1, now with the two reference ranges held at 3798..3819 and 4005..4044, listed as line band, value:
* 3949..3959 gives 2.2 A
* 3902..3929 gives 7.2 A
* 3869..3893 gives 9.4 A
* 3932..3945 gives 7.5 A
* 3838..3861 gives 9.5 A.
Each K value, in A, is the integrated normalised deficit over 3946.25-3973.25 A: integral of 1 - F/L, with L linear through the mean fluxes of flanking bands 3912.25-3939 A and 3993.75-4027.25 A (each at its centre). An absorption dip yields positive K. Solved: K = 6.3 A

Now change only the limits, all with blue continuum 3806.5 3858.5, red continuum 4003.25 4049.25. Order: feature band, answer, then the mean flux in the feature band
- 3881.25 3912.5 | 3.08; 26.7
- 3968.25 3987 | 5.14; 30.2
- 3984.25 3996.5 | -0.82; 46.2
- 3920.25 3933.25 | 5.16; 20.4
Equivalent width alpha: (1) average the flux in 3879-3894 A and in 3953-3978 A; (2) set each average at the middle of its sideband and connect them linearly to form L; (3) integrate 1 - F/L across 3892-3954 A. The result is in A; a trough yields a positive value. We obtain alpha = -3.9 A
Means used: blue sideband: 23.5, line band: 25.6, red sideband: 24.9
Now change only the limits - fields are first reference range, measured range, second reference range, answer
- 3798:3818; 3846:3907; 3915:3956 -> 9.1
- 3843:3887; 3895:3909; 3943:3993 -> -2.0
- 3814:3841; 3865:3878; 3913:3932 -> 0.5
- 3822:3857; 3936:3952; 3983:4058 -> 5.7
